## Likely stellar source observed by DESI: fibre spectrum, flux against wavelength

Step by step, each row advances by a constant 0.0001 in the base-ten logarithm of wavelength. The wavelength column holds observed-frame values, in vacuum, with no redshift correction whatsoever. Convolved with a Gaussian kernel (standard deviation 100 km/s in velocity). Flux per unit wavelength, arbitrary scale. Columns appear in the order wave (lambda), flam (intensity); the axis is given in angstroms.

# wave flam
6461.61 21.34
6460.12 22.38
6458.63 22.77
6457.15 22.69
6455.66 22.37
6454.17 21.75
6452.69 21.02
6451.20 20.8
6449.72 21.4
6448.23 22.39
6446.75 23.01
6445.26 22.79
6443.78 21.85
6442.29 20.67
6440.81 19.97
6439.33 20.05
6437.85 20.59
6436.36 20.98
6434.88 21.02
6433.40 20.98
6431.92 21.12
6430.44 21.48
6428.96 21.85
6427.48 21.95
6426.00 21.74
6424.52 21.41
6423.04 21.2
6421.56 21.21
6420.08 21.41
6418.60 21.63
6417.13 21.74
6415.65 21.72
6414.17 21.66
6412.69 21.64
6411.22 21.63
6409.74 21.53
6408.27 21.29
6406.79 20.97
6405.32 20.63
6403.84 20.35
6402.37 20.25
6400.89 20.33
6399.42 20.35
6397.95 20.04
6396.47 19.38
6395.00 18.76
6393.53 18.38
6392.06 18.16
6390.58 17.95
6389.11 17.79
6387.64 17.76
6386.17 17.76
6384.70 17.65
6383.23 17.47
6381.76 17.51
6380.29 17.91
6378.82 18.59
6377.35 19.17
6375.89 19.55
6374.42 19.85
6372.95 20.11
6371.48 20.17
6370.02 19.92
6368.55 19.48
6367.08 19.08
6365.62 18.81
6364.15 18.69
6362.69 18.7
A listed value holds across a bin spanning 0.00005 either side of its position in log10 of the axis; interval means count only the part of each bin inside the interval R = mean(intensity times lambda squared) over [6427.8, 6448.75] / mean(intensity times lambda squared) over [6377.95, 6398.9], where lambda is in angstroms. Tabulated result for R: 1.2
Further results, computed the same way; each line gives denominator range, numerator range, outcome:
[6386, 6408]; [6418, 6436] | 1.12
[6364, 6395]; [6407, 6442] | 1.16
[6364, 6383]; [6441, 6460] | 1.17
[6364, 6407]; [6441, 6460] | 1.17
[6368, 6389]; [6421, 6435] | 1.16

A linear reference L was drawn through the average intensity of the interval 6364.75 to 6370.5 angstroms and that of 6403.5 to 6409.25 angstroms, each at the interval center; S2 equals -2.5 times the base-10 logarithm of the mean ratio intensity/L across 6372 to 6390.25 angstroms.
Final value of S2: 0.078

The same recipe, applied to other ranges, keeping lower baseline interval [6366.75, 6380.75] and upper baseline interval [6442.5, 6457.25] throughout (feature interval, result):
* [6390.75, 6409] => 0.02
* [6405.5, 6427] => -0.03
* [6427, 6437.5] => 0.00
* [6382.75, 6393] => 0.12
